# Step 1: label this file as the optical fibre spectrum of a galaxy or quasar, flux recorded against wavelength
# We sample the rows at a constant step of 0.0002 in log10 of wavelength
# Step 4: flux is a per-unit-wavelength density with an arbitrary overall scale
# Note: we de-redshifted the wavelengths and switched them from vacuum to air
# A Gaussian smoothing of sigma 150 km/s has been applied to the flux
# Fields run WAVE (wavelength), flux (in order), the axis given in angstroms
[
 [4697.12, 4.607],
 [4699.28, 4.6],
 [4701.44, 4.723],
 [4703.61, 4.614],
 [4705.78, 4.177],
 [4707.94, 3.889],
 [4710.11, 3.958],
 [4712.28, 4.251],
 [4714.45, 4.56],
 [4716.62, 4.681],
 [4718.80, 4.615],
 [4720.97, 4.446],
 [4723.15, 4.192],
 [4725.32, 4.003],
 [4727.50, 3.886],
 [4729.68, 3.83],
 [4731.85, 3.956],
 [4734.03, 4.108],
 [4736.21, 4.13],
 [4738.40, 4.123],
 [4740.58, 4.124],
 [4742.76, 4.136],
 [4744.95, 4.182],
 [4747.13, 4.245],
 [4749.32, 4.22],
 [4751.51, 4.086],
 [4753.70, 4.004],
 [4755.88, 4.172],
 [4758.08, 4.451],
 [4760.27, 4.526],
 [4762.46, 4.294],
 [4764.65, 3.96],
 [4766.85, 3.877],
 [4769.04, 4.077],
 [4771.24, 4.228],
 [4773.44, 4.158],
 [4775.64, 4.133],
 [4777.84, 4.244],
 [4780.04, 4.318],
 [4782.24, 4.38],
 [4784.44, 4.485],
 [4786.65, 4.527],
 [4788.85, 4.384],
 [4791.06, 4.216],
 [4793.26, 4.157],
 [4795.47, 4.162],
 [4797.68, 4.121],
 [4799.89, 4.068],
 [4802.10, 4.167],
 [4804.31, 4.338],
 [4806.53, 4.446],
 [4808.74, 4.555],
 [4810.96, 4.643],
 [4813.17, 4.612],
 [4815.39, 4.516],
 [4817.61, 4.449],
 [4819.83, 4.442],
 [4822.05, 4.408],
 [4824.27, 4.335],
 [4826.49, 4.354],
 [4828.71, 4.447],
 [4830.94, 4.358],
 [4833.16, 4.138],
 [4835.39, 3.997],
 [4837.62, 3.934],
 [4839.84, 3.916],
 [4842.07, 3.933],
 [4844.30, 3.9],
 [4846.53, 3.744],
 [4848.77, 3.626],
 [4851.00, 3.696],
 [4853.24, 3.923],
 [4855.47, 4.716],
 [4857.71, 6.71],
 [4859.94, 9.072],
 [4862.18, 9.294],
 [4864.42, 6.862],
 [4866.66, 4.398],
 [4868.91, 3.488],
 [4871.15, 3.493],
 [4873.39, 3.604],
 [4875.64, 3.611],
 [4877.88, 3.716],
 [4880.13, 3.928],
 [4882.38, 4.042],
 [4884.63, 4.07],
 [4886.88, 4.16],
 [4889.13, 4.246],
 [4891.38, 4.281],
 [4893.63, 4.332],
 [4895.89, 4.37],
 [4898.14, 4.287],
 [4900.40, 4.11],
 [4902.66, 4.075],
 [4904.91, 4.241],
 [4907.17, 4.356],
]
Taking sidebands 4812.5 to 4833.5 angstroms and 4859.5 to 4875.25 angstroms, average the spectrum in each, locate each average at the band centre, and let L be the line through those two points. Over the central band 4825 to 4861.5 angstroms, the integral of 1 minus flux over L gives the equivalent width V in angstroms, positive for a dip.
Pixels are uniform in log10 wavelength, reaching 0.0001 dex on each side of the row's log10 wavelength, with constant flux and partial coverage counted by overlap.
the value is 2.6 angstroms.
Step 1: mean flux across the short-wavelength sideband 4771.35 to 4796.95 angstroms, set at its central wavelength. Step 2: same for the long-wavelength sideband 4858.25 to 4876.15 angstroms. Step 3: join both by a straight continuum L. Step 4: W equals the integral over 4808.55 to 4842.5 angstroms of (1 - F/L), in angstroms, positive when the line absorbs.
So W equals 4.1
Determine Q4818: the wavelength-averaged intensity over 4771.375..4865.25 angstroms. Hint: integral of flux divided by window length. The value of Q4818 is 4.58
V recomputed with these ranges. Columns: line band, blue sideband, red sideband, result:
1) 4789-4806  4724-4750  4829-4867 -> 1.3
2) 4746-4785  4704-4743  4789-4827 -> 0.5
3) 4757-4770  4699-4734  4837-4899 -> 0.5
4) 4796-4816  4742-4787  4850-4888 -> 0.5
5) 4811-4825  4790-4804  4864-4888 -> -1.2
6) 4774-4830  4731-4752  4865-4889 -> -4.3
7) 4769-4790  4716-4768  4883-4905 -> -0.6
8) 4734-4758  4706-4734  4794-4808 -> 0.3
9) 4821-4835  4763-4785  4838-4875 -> 0.9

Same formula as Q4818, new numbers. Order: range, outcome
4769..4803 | 4.24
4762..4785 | 4.19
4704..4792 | 4.21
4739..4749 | 4.17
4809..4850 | 4.21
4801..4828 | 4.44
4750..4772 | 4.17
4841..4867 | 5.36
